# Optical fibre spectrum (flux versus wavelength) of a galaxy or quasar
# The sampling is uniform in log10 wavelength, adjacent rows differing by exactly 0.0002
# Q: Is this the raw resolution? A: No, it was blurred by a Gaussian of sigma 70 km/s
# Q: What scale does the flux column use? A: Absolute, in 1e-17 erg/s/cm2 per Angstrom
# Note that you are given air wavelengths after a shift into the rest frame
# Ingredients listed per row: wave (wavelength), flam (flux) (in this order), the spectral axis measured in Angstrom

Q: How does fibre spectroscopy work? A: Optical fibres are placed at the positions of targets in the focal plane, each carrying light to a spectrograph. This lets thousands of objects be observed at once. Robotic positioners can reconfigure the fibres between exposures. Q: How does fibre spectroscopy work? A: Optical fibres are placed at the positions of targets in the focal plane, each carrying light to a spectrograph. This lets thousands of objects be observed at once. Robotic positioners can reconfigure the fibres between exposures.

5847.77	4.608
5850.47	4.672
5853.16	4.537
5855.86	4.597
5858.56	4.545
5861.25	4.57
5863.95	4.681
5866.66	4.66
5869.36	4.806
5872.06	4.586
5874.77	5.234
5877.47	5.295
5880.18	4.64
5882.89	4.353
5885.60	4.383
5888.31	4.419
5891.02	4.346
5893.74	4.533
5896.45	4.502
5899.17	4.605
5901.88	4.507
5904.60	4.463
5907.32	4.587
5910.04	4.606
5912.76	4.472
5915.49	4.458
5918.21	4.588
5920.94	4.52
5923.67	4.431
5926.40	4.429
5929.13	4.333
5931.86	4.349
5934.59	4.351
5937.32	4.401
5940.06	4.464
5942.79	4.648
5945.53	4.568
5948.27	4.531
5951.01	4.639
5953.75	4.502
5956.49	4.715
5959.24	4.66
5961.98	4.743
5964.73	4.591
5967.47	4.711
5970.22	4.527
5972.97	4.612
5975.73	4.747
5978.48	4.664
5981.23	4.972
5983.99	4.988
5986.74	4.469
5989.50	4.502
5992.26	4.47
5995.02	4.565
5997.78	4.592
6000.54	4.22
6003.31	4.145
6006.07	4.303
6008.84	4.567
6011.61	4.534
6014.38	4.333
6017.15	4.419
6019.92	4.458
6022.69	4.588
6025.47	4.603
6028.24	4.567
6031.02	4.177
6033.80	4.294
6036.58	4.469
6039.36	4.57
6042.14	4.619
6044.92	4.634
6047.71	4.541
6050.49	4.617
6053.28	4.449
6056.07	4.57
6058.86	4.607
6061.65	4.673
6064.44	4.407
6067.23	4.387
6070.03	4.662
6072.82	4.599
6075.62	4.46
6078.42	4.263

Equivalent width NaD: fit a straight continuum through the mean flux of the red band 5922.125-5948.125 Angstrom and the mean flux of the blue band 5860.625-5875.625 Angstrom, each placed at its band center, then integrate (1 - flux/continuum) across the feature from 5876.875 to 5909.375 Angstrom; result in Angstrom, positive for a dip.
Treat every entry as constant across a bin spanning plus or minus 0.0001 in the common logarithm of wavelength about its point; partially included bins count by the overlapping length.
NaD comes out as 0.7 Angstrom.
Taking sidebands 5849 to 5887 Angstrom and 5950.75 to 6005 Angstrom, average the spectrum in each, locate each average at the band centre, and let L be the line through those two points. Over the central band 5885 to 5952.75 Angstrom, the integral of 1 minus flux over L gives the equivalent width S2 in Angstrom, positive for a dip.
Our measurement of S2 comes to 2.3 Angstrom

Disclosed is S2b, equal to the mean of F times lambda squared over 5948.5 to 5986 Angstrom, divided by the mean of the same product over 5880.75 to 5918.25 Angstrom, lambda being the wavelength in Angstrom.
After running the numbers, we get 1.07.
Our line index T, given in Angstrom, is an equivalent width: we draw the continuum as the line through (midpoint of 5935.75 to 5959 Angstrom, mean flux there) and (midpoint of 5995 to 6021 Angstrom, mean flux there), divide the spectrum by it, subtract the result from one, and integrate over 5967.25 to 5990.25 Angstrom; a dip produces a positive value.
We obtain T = -1.09 Angstrom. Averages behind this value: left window 4.56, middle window 4.69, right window 4.4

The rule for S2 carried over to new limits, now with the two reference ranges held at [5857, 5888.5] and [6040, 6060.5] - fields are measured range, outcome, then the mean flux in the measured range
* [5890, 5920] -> 1.0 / 4.52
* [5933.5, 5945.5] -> 0.4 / 4.48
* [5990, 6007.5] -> 0.8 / 4.39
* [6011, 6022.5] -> 0.4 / 4.45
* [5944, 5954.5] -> 0.2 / 4.56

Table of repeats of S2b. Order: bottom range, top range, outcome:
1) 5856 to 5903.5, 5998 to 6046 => 1.01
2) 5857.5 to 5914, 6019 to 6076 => 1.04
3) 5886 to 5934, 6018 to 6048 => 1.05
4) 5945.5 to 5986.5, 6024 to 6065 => 0.99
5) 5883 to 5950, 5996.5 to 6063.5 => 1.04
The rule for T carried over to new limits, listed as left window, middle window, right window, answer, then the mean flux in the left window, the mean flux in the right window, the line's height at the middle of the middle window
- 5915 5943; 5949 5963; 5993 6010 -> -0.7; 4.44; 4.4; 4.43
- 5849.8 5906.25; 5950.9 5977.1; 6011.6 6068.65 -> -0.5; 4.62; 4.5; 4.55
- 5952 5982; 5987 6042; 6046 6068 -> 1.8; 4.67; 4.54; 4.6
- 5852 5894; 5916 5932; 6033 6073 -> 0.6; 4.64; 4.54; 4.61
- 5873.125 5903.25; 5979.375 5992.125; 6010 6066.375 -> -0.4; 4.62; 4.51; 4.55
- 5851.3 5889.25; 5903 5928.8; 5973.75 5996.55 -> 0.9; 4.67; 4.67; 4.67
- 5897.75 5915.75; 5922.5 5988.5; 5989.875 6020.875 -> -1.6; 4.53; 4.42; 4.48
